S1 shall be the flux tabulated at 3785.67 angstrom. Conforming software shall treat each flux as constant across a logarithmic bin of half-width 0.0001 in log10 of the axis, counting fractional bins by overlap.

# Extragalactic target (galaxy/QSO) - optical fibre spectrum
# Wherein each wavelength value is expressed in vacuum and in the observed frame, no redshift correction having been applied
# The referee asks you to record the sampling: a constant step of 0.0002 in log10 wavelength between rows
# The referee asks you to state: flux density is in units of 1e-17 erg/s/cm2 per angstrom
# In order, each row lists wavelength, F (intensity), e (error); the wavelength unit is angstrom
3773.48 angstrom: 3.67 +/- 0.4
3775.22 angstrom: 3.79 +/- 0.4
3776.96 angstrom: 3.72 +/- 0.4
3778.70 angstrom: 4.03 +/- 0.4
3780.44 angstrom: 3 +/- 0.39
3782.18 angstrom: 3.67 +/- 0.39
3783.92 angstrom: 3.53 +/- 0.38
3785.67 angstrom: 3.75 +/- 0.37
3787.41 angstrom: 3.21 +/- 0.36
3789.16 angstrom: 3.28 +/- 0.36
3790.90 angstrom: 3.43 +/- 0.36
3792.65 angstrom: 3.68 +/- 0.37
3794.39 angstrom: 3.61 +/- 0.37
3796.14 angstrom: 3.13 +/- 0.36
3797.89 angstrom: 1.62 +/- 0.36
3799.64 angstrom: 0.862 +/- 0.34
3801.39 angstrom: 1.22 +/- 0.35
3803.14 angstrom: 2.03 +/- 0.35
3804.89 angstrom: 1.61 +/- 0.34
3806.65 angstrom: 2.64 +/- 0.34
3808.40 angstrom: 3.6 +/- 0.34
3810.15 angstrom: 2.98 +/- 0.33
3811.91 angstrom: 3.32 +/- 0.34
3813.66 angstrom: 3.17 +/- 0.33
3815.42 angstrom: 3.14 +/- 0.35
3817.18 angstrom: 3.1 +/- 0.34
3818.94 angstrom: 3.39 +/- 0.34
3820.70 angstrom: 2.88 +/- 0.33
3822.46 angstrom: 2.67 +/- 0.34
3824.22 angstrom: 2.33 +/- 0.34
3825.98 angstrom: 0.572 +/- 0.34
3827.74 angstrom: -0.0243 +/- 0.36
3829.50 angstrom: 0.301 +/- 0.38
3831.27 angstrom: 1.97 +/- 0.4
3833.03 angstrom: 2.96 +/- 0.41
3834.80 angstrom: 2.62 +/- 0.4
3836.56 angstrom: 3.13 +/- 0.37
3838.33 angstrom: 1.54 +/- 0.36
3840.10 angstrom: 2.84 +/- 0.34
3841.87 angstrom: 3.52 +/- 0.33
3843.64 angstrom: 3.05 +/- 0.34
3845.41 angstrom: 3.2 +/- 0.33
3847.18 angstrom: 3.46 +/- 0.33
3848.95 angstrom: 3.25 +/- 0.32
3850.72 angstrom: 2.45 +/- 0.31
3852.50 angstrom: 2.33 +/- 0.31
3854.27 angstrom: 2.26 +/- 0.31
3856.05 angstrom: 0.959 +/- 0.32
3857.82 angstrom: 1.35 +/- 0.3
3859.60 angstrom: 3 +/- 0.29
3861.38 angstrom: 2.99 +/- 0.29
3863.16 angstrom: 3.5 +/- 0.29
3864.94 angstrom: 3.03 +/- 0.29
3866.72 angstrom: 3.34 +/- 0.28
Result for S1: 3.75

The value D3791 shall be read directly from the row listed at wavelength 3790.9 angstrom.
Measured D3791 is 3.43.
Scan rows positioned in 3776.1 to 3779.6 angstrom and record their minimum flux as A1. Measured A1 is 3.72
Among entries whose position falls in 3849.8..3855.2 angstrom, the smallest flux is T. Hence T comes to 2.26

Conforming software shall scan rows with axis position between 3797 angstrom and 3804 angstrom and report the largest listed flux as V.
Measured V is 2.03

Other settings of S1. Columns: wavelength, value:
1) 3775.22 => 3.79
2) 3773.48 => 3.67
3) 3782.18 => 3.67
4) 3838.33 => 1.54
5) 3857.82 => 1.35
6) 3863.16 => 3.5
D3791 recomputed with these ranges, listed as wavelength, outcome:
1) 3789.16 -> 3.28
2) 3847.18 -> 3.46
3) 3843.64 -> 3.05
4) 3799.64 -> 0.862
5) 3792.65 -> 3.68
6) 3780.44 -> 3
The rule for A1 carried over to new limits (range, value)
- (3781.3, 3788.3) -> 3.21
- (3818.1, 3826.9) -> 0.572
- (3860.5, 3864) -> 2.99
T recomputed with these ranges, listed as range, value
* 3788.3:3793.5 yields 3.28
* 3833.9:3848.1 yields 1.54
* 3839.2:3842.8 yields 2.84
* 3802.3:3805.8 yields 1.61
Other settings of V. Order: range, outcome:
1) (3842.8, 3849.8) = 3.46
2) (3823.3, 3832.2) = 2.33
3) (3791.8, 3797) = 3.68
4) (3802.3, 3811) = 3.6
